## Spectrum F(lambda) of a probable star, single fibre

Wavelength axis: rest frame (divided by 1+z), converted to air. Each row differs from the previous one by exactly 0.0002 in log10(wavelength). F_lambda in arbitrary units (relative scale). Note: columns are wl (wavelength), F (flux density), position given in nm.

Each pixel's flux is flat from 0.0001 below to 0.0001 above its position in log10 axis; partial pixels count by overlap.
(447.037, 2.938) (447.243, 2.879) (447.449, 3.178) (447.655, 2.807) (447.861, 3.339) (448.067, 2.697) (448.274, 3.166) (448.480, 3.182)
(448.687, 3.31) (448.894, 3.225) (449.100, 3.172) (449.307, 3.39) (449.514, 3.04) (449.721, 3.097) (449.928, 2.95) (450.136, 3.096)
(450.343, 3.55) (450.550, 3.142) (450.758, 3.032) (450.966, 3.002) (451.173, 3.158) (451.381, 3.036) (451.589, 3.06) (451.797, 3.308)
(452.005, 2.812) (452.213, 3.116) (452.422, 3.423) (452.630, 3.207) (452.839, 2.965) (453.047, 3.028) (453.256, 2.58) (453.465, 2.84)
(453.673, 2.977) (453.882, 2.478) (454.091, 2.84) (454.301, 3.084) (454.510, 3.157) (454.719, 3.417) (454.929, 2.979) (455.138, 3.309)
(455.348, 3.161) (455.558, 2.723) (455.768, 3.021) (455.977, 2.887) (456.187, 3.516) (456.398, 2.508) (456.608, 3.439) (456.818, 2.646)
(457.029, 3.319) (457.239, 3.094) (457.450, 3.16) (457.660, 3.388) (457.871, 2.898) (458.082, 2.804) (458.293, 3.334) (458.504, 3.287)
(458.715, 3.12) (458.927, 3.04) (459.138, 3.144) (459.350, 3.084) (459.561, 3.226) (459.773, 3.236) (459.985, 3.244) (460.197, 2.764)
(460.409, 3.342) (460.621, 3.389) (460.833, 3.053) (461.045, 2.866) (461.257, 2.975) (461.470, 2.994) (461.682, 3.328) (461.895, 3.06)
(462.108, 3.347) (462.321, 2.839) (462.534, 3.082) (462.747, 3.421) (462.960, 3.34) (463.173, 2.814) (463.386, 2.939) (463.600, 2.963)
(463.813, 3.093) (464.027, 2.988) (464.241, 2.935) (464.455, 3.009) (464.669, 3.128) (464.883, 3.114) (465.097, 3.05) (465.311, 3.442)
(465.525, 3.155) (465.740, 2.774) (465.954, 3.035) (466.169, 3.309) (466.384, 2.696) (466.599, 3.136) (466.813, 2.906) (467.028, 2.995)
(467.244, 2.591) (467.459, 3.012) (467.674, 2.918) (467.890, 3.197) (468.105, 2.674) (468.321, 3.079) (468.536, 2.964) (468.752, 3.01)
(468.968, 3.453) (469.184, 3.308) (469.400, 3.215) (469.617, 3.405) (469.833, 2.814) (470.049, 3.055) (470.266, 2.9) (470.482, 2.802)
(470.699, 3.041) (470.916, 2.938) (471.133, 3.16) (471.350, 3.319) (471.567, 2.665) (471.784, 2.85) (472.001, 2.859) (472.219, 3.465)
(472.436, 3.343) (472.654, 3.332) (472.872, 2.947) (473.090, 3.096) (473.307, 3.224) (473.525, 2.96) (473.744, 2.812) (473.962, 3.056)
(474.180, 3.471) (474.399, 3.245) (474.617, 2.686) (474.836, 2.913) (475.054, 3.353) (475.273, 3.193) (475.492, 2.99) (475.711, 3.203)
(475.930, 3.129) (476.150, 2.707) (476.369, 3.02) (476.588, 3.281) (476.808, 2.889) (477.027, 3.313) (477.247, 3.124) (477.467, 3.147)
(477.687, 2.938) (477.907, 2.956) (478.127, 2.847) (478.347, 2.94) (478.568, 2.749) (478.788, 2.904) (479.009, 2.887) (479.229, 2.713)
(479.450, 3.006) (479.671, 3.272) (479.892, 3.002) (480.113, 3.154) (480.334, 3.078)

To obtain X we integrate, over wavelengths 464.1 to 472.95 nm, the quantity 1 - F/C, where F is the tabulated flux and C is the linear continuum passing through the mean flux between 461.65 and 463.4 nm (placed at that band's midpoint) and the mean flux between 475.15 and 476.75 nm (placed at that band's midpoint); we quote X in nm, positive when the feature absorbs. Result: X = 0.157 nm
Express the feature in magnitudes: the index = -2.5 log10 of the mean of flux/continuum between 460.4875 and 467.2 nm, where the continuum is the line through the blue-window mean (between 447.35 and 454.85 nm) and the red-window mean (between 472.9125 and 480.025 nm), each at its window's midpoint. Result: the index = 0.00 mag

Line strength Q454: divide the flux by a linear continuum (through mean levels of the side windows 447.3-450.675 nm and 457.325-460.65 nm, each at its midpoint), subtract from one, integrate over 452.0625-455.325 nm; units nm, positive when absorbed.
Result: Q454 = 0.12 nm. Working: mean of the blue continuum 3.14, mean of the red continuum 3.15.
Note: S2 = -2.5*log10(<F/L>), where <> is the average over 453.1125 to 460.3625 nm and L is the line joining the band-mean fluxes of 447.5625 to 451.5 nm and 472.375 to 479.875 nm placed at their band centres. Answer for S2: 0.02 mag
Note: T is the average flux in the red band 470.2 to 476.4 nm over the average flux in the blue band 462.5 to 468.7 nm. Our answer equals 1.01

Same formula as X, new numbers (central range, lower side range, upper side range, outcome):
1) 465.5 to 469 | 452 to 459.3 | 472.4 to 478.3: 0.10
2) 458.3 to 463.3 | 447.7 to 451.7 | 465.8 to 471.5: -0.10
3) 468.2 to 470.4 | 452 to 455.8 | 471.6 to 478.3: -0.04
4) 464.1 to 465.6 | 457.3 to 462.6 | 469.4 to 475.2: -0.01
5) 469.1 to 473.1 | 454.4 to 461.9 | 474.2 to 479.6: -0.04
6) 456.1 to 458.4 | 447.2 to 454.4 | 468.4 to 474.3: -0.02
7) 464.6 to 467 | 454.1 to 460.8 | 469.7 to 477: 0.02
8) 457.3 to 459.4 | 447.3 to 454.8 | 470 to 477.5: -0.04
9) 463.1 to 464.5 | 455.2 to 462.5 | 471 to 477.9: 0.06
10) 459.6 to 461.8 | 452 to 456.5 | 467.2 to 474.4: -0.07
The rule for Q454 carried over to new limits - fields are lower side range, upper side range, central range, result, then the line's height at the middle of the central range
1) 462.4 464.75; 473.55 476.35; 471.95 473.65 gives -0.06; 3.06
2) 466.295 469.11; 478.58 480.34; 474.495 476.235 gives -0.03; 2.98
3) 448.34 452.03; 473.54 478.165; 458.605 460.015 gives -0.02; 3.12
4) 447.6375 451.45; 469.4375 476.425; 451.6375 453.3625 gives 0.04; 3.12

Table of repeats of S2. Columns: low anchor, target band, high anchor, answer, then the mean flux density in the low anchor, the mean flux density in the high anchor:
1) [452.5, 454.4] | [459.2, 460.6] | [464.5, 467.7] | -0.07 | 2.9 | 3.02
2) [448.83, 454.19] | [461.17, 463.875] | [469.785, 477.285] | -0.01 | 3.06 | 3.06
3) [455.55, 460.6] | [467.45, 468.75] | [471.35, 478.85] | 0.04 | 3.1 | 3.05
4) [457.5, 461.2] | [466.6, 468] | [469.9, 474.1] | 0.04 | 3.13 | 3.04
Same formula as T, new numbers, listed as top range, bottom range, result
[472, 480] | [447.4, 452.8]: 0.98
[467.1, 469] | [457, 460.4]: 0.95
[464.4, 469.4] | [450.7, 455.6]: 1.00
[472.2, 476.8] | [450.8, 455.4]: 1.02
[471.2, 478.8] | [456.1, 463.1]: 0.98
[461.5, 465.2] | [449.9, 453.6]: 1.00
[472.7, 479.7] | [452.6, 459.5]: 1.00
